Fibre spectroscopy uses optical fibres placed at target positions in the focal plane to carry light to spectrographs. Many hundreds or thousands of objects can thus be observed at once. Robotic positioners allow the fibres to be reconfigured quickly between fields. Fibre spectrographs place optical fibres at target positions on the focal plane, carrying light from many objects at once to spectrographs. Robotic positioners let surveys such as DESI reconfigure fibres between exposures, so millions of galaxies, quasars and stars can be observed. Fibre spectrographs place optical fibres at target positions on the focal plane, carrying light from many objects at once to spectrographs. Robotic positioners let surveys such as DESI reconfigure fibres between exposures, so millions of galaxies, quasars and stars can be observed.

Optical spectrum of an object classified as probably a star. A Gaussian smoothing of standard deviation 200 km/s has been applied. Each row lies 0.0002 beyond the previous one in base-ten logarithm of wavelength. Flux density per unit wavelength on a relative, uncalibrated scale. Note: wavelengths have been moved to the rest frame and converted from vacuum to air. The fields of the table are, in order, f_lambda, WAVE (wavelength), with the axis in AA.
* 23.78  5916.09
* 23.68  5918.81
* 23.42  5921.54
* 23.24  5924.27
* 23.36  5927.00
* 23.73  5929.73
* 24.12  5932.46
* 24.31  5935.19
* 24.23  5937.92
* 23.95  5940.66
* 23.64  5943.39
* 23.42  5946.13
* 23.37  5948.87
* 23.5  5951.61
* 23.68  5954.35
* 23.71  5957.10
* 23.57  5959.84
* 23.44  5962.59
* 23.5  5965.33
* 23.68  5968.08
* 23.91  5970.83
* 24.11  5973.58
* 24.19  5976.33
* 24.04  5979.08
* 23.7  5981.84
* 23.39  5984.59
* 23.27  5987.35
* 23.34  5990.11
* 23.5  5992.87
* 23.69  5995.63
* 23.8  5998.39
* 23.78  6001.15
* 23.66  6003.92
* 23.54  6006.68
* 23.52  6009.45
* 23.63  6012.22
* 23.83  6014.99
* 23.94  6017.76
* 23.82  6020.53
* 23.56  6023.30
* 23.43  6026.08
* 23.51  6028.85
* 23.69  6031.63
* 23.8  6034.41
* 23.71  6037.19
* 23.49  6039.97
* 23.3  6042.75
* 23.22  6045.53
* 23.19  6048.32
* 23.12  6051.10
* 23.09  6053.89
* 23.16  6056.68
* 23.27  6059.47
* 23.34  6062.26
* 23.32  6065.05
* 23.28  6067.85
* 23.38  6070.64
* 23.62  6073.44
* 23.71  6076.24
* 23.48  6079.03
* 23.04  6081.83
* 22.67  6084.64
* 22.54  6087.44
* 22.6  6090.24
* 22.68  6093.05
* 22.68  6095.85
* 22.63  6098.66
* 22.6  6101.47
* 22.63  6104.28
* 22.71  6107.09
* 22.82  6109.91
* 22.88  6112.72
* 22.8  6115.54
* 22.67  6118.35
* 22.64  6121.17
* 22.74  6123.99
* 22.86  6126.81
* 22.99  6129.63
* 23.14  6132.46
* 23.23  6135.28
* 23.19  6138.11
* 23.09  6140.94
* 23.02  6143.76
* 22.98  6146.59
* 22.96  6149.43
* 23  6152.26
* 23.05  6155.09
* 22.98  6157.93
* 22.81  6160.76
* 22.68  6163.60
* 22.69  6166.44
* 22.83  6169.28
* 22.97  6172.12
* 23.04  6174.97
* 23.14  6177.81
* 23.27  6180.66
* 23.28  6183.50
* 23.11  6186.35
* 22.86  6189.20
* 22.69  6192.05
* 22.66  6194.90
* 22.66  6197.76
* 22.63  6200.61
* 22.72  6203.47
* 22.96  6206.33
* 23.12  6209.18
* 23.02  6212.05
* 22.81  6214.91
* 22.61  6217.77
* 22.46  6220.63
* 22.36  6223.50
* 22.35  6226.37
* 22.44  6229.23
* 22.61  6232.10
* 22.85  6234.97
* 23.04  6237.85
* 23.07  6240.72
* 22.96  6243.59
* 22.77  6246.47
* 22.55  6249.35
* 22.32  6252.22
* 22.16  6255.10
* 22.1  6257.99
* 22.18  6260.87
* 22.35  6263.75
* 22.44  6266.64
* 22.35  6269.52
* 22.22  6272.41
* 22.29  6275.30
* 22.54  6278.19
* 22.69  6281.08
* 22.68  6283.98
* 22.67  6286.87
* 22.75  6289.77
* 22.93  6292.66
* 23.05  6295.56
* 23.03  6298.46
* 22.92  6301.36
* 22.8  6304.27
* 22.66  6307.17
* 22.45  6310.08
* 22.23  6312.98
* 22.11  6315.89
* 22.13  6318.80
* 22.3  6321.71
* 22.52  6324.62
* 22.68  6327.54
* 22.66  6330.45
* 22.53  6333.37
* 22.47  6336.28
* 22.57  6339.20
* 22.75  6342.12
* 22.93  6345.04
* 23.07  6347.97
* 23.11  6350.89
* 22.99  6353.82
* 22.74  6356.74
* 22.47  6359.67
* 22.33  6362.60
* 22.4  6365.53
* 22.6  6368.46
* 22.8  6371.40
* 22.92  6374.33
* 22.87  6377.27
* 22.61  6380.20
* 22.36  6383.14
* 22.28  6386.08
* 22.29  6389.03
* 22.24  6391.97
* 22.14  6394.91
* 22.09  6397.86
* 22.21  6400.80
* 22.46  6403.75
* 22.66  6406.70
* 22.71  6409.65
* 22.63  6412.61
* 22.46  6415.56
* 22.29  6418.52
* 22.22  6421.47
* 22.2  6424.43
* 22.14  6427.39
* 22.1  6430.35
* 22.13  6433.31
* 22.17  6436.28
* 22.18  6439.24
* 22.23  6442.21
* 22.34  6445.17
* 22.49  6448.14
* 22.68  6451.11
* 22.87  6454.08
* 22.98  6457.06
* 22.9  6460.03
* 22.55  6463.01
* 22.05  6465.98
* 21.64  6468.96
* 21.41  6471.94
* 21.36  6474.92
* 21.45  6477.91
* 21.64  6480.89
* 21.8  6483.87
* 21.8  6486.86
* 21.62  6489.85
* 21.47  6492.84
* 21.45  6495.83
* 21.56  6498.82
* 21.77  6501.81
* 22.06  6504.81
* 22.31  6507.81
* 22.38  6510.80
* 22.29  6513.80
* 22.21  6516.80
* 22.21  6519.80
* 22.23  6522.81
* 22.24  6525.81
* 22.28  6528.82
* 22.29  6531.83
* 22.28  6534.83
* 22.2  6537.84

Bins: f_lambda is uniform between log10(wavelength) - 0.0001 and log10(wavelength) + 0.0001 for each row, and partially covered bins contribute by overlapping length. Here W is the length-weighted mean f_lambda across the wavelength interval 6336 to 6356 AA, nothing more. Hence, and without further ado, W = 22.9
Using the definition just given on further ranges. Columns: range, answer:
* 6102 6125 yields 22.7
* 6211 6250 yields 22.7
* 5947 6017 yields 23.7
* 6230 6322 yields 22.6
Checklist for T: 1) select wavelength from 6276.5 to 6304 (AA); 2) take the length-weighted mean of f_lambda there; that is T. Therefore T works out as 22.8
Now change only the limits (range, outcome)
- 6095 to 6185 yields 22.9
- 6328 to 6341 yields 22.6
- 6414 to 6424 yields 22.3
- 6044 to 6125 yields 23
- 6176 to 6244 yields 22.8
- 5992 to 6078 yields 23.5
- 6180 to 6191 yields 23.1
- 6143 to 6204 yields 22.9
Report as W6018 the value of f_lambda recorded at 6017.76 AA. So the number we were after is 23.94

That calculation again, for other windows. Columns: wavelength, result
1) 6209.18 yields 23.12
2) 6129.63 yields 22.99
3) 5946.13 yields 23.42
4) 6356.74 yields 22.74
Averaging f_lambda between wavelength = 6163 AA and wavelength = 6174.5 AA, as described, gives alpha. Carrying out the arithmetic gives 22.8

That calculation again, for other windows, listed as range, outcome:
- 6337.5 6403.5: 22.6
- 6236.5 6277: 22.5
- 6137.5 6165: 23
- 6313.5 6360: 22.6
